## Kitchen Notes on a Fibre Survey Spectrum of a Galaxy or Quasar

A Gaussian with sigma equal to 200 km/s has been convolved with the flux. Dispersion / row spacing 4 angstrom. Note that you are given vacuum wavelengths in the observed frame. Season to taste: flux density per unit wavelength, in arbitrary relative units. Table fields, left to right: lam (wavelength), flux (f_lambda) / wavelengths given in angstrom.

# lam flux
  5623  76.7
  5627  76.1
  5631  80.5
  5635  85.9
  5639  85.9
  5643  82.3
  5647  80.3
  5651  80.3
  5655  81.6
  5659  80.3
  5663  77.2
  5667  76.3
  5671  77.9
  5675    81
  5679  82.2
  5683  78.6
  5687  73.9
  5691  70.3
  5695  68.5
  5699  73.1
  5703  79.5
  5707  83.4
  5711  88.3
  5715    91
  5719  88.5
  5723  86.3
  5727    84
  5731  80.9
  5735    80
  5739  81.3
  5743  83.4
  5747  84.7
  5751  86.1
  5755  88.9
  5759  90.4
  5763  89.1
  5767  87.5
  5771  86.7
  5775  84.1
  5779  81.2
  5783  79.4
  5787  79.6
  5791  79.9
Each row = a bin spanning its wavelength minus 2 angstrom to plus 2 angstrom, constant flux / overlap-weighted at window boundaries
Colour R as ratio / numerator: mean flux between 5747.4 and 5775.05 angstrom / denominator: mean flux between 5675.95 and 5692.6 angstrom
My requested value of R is 1.14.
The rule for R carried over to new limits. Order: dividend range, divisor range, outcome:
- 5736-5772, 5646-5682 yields 1.08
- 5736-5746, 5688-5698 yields 1.17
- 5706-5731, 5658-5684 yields 1.10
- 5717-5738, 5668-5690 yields 1.07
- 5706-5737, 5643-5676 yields 1.07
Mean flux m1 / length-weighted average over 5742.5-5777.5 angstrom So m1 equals 86.8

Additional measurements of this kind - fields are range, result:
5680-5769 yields 82.6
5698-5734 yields 84.1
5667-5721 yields 79.6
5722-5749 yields 82.8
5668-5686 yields 79.4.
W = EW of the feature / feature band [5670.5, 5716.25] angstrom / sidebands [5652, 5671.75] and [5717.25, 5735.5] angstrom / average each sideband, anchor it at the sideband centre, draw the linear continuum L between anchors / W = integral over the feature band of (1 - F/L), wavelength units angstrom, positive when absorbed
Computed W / 1.5 angstrom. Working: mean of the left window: 78.8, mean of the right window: 84.2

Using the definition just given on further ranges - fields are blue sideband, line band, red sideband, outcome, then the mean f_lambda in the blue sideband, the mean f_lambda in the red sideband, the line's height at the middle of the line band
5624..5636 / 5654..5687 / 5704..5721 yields 1.8 angstrom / 80.1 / 87.3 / 83.6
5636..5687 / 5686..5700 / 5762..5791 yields 1.7 angstrom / 80.2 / 83.5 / 81.1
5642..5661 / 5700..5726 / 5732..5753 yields -1.0 angstrom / 80.9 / 83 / 82.3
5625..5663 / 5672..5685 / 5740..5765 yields 0.4 angstrom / 81.2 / 86.9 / 83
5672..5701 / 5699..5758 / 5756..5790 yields -3.3 angstrom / 75.5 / 84.7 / 80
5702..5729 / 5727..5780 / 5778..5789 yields -1.5 angstrom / 86.1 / 80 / 82.7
